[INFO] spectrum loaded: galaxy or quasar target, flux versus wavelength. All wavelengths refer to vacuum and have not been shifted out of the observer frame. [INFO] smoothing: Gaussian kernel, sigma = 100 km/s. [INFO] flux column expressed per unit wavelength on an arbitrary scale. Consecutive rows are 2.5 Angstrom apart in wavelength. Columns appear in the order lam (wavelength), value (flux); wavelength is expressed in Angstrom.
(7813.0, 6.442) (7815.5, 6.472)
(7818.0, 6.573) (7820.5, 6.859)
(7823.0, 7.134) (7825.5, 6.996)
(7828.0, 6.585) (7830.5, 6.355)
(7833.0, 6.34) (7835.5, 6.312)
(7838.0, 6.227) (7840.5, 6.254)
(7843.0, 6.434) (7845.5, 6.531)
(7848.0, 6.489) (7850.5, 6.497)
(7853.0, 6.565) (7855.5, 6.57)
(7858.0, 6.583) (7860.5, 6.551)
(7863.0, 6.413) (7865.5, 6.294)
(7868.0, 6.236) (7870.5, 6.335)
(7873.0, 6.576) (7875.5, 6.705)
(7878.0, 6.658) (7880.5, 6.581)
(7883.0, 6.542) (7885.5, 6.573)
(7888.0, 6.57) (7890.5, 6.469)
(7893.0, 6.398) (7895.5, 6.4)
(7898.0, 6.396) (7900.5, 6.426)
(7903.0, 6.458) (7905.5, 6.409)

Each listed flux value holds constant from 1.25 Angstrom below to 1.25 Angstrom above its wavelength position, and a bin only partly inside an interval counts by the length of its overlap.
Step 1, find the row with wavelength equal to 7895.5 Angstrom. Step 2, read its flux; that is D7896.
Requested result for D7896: 6.4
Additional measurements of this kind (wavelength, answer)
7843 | 6.434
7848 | 6.489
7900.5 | 6.426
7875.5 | 6.705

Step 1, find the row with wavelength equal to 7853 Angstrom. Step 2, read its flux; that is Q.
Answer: 6.565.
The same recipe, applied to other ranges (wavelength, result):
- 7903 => 6.458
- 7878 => 6.658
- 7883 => 6.542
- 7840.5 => 6.254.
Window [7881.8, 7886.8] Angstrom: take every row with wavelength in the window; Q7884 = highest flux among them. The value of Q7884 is 6.573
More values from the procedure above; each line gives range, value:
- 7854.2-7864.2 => 6.583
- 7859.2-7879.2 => 6.705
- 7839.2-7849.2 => 6.531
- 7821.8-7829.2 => 7.134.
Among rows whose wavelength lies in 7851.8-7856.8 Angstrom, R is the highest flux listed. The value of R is 6.57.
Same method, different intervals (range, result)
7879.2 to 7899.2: 6.581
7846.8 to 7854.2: 6.565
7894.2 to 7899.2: 6.4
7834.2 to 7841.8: 6.312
